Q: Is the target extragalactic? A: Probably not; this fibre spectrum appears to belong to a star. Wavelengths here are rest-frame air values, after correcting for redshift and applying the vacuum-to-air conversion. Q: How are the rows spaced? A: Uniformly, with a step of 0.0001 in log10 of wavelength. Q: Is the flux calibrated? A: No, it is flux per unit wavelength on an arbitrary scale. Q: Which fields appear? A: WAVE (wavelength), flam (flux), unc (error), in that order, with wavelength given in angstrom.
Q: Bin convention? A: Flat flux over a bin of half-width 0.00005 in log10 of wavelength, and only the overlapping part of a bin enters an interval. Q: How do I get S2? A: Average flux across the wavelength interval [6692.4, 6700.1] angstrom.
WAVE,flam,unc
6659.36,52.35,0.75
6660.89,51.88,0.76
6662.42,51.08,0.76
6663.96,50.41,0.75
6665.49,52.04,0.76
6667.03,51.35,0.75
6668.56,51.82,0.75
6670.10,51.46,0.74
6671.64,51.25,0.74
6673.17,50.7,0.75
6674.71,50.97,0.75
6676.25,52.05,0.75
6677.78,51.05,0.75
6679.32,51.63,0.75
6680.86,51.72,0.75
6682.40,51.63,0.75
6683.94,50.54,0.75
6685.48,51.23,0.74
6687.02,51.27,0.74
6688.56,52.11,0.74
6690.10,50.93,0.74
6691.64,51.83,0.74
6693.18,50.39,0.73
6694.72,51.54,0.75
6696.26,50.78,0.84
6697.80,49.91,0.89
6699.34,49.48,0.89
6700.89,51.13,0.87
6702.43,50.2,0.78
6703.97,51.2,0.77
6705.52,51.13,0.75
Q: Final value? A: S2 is 50.5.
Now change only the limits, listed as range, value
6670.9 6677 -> 51.2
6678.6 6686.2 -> 51.3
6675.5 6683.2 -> 51.6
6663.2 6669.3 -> 51.4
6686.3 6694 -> 51.3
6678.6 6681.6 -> 51.6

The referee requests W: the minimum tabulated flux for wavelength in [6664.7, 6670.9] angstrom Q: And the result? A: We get 51.35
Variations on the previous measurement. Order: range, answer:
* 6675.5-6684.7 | 50.54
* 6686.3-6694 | 50.39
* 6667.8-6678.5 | 50.7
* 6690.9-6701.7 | 49.48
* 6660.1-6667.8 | 50.41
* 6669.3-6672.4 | 51.25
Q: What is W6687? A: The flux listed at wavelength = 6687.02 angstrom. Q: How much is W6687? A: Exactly 51.27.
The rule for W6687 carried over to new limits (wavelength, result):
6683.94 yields 50.54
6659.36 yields 52.35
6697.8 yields 49.91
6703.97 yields 51.2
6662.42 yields 51.08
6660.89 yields 51.88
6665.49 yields 52.04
